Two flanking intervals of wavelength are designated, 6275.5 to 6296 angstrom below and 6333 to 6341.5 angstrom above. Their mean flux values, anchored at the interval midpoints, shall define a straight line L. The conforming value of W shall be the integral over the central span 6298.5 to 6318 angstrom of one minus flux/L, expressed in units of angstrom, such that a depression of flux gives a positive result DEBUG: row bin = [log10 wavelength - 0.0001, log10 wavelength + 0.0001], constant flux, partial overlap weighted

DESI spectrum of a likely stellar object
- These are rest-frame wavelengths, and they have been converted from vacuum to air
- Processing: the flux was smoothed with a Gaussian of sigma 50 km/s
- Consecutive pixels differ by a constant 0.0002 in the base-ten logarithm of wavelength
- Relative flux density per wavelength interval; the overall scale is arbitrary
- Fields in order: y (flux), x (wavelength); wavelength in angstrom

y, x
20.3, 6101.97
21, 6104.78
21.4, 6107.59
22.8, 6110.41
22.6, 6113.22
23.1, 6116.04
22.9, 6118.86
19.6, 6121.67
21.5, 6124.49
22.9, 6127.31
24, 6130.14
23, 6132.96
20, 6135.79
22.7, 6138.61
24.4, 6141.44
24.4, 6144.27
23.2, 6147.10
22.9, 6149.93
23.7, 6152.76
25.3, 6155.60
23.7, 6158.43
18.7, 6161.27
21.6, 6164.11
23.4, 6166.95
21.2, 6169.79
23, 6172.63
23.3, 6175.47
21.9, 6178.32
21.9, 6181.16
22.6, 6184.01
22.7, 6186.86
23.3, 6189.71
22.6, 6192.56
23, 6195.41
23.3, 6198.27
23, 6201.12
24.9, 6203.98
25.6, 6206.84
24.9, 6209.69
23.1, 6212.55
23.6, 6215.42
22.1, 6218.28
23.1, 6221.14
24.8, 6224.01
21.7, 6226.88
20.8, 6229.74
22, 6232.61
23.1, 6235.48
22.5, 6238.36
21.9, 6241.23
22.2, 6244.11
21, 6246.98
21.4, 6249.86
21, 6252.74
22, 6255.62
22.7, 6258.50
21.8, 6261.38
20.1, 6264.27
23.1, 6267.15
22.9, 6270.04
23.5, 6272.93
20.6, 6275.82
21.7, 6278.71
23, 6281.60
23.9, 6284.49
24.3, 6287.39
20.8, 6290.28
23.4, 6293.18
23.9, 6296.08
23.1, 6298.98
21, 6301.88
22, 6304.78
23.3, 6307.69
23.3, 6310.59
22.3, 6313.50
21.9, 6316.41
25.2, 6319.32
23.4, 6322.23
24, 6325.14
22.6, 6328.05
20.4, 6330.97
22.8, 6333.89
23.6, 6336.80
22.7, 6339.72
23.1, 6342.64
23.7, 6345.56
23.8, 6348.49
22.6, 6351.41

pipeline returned 0.4 angstrom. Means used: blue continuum 22.7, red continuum 23.1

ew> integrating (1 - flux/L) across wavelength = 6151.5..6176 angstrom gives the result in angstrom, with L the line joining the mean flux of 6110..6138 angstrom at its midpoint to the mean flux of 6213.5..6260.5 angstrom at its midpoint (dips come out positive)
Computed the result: -0.4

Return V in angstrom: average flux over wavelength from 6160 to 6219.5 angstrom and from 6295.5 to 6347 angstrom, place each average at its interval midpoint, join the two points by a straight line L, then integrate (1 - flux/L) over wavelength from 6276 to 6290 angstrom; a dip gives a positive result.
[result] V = 0.1 angstrom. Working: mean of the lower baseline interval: 22.9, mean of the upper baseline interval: 22.9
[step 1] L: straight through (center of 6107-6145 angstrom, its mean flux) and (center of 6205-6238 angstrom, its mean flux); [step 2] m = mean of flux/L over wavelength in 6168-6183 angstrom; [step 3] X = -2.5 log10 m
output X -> 0.03 mag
